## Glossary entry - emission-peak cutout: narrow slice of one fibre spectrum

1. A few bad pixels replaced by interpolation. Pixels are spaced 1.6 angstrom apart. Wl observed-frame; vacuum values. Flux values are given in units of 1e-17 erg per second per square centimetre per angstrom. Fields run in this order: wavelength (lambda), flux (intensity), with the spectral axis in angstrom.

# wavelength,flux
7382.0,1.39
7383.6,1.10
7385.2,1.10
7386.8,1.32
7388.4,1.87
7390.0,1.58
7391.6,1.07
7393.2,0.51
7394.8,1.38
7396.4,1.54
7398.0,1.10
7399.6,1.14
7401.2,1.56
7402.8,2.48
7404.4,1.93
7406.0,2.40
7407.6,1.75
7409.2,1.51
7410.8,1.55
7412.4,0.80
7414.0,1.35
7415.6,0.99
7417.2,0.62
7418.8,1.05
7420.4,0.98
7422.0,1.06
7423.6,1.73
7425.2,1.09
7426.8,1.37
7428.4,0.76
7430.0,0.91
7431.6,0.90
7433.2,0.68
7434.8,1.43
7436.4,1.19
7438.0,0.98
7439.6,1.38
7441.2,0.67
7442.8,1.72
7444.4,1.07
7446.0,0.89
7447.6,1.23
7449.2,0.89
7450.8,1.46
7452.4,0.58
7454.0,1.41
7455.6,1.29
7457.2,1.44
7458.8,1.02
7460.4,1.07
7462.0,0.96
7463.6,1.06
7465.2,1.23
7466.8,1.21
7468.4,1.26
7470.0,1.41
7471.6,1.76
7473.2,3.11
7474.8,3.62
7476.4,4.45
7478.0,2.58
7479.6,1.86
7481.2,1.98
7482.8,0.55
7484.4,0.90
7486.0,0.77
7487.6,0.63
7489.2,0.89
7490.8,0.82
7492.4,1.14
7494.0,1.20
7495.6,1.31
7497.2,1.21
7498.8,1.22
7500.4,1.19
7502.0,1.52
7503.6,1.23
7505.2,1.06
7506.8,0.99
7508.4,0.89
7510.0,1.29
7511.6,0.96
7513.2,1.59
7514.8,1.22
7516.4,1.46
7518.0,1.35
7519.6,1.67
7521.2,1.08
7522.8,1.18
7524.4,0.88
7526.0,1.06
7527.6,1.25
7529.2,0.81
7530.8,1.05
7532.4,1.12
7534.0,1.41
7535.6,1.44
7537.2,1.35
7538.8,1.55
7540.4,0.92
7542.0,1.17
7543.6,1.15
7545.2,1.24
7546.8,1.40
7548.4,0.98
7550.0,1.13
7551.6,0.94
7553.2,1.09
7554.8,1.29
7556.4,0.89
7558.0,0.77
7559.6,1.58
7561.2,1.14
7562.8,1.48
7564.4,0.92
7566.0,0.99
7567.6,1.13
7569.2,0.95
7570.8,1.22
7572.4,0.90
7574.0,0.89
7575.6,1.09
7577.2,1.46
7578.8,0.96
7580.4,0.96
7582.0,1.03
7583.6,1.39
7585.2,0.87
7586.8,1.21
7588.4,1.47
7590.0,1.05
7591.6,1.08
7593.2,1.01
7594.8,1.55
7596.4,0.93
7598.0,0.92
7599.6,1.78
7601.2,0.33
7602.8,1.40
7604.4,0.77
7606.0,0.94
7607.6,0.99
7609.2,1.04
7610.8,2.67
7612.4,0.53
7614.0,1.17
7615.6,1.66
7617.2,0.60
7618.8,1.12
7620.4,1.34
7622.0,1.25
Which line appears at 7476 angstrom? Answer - [O III]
